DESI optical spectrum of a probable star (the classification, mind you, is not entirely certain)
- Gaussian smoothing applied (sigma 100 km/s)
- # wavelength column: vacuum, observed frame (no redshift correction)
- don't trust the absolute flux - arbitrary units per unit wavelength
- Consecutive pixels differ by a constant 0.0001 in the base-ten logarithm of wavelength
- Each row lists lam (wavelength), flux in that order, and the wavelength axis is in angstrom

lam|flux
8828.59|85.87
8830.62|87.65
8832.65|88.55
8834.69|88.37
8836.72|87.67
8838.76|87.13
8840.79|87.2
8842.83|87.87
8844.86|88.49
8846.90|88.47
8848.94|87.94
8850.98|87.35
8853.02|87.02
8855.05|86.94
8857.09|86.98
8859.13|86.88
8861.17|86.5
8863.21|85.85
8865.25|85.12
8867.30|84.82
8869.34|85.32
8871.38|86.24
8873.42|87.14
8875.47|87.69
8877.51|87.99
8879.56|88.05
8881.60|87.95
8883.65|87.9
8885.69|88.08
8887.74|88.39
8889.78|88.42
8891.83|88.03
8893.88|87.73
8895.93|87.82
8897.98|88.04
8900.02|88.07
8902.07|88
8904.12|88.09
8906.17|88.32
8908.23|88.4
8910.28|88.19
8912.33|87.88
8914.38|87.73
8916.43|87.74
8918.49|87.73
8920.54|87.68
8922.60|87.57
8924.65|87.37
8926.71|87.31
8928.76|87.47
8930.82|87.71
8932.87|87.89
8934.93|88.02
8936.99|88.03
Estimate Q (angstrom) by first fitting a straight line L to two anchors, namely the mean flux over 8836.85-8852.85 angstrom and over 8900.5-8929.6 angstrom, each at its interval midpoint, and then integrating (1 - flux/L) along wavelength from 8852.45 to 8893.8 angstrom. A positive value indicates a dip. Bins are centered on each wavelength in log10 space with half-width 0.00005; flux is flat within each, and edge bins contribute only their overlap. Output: 0.3 angstrom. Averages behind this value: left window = 87.7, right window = 87.8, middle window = 87.1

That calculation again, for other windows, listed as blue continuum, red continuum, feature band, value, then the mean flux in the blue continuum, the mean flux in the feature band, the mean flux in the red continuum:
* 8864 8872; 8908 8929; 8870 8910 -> -0.71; 85.3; 87.9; 87.7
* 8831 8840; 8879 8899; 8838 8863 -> 0.17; 87.9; 87.4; 88.1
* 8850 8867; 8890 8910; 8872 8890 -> -0.12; 86.5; 87.9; 88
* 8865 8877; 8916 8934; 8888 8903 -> -0.21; 86.2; 88.1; 87.6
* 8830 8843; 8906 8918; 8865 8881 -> 0.22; 87.8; 86.6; 88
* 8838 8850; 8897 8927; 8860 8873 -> 0.32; 87.9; 85.7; 87.9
